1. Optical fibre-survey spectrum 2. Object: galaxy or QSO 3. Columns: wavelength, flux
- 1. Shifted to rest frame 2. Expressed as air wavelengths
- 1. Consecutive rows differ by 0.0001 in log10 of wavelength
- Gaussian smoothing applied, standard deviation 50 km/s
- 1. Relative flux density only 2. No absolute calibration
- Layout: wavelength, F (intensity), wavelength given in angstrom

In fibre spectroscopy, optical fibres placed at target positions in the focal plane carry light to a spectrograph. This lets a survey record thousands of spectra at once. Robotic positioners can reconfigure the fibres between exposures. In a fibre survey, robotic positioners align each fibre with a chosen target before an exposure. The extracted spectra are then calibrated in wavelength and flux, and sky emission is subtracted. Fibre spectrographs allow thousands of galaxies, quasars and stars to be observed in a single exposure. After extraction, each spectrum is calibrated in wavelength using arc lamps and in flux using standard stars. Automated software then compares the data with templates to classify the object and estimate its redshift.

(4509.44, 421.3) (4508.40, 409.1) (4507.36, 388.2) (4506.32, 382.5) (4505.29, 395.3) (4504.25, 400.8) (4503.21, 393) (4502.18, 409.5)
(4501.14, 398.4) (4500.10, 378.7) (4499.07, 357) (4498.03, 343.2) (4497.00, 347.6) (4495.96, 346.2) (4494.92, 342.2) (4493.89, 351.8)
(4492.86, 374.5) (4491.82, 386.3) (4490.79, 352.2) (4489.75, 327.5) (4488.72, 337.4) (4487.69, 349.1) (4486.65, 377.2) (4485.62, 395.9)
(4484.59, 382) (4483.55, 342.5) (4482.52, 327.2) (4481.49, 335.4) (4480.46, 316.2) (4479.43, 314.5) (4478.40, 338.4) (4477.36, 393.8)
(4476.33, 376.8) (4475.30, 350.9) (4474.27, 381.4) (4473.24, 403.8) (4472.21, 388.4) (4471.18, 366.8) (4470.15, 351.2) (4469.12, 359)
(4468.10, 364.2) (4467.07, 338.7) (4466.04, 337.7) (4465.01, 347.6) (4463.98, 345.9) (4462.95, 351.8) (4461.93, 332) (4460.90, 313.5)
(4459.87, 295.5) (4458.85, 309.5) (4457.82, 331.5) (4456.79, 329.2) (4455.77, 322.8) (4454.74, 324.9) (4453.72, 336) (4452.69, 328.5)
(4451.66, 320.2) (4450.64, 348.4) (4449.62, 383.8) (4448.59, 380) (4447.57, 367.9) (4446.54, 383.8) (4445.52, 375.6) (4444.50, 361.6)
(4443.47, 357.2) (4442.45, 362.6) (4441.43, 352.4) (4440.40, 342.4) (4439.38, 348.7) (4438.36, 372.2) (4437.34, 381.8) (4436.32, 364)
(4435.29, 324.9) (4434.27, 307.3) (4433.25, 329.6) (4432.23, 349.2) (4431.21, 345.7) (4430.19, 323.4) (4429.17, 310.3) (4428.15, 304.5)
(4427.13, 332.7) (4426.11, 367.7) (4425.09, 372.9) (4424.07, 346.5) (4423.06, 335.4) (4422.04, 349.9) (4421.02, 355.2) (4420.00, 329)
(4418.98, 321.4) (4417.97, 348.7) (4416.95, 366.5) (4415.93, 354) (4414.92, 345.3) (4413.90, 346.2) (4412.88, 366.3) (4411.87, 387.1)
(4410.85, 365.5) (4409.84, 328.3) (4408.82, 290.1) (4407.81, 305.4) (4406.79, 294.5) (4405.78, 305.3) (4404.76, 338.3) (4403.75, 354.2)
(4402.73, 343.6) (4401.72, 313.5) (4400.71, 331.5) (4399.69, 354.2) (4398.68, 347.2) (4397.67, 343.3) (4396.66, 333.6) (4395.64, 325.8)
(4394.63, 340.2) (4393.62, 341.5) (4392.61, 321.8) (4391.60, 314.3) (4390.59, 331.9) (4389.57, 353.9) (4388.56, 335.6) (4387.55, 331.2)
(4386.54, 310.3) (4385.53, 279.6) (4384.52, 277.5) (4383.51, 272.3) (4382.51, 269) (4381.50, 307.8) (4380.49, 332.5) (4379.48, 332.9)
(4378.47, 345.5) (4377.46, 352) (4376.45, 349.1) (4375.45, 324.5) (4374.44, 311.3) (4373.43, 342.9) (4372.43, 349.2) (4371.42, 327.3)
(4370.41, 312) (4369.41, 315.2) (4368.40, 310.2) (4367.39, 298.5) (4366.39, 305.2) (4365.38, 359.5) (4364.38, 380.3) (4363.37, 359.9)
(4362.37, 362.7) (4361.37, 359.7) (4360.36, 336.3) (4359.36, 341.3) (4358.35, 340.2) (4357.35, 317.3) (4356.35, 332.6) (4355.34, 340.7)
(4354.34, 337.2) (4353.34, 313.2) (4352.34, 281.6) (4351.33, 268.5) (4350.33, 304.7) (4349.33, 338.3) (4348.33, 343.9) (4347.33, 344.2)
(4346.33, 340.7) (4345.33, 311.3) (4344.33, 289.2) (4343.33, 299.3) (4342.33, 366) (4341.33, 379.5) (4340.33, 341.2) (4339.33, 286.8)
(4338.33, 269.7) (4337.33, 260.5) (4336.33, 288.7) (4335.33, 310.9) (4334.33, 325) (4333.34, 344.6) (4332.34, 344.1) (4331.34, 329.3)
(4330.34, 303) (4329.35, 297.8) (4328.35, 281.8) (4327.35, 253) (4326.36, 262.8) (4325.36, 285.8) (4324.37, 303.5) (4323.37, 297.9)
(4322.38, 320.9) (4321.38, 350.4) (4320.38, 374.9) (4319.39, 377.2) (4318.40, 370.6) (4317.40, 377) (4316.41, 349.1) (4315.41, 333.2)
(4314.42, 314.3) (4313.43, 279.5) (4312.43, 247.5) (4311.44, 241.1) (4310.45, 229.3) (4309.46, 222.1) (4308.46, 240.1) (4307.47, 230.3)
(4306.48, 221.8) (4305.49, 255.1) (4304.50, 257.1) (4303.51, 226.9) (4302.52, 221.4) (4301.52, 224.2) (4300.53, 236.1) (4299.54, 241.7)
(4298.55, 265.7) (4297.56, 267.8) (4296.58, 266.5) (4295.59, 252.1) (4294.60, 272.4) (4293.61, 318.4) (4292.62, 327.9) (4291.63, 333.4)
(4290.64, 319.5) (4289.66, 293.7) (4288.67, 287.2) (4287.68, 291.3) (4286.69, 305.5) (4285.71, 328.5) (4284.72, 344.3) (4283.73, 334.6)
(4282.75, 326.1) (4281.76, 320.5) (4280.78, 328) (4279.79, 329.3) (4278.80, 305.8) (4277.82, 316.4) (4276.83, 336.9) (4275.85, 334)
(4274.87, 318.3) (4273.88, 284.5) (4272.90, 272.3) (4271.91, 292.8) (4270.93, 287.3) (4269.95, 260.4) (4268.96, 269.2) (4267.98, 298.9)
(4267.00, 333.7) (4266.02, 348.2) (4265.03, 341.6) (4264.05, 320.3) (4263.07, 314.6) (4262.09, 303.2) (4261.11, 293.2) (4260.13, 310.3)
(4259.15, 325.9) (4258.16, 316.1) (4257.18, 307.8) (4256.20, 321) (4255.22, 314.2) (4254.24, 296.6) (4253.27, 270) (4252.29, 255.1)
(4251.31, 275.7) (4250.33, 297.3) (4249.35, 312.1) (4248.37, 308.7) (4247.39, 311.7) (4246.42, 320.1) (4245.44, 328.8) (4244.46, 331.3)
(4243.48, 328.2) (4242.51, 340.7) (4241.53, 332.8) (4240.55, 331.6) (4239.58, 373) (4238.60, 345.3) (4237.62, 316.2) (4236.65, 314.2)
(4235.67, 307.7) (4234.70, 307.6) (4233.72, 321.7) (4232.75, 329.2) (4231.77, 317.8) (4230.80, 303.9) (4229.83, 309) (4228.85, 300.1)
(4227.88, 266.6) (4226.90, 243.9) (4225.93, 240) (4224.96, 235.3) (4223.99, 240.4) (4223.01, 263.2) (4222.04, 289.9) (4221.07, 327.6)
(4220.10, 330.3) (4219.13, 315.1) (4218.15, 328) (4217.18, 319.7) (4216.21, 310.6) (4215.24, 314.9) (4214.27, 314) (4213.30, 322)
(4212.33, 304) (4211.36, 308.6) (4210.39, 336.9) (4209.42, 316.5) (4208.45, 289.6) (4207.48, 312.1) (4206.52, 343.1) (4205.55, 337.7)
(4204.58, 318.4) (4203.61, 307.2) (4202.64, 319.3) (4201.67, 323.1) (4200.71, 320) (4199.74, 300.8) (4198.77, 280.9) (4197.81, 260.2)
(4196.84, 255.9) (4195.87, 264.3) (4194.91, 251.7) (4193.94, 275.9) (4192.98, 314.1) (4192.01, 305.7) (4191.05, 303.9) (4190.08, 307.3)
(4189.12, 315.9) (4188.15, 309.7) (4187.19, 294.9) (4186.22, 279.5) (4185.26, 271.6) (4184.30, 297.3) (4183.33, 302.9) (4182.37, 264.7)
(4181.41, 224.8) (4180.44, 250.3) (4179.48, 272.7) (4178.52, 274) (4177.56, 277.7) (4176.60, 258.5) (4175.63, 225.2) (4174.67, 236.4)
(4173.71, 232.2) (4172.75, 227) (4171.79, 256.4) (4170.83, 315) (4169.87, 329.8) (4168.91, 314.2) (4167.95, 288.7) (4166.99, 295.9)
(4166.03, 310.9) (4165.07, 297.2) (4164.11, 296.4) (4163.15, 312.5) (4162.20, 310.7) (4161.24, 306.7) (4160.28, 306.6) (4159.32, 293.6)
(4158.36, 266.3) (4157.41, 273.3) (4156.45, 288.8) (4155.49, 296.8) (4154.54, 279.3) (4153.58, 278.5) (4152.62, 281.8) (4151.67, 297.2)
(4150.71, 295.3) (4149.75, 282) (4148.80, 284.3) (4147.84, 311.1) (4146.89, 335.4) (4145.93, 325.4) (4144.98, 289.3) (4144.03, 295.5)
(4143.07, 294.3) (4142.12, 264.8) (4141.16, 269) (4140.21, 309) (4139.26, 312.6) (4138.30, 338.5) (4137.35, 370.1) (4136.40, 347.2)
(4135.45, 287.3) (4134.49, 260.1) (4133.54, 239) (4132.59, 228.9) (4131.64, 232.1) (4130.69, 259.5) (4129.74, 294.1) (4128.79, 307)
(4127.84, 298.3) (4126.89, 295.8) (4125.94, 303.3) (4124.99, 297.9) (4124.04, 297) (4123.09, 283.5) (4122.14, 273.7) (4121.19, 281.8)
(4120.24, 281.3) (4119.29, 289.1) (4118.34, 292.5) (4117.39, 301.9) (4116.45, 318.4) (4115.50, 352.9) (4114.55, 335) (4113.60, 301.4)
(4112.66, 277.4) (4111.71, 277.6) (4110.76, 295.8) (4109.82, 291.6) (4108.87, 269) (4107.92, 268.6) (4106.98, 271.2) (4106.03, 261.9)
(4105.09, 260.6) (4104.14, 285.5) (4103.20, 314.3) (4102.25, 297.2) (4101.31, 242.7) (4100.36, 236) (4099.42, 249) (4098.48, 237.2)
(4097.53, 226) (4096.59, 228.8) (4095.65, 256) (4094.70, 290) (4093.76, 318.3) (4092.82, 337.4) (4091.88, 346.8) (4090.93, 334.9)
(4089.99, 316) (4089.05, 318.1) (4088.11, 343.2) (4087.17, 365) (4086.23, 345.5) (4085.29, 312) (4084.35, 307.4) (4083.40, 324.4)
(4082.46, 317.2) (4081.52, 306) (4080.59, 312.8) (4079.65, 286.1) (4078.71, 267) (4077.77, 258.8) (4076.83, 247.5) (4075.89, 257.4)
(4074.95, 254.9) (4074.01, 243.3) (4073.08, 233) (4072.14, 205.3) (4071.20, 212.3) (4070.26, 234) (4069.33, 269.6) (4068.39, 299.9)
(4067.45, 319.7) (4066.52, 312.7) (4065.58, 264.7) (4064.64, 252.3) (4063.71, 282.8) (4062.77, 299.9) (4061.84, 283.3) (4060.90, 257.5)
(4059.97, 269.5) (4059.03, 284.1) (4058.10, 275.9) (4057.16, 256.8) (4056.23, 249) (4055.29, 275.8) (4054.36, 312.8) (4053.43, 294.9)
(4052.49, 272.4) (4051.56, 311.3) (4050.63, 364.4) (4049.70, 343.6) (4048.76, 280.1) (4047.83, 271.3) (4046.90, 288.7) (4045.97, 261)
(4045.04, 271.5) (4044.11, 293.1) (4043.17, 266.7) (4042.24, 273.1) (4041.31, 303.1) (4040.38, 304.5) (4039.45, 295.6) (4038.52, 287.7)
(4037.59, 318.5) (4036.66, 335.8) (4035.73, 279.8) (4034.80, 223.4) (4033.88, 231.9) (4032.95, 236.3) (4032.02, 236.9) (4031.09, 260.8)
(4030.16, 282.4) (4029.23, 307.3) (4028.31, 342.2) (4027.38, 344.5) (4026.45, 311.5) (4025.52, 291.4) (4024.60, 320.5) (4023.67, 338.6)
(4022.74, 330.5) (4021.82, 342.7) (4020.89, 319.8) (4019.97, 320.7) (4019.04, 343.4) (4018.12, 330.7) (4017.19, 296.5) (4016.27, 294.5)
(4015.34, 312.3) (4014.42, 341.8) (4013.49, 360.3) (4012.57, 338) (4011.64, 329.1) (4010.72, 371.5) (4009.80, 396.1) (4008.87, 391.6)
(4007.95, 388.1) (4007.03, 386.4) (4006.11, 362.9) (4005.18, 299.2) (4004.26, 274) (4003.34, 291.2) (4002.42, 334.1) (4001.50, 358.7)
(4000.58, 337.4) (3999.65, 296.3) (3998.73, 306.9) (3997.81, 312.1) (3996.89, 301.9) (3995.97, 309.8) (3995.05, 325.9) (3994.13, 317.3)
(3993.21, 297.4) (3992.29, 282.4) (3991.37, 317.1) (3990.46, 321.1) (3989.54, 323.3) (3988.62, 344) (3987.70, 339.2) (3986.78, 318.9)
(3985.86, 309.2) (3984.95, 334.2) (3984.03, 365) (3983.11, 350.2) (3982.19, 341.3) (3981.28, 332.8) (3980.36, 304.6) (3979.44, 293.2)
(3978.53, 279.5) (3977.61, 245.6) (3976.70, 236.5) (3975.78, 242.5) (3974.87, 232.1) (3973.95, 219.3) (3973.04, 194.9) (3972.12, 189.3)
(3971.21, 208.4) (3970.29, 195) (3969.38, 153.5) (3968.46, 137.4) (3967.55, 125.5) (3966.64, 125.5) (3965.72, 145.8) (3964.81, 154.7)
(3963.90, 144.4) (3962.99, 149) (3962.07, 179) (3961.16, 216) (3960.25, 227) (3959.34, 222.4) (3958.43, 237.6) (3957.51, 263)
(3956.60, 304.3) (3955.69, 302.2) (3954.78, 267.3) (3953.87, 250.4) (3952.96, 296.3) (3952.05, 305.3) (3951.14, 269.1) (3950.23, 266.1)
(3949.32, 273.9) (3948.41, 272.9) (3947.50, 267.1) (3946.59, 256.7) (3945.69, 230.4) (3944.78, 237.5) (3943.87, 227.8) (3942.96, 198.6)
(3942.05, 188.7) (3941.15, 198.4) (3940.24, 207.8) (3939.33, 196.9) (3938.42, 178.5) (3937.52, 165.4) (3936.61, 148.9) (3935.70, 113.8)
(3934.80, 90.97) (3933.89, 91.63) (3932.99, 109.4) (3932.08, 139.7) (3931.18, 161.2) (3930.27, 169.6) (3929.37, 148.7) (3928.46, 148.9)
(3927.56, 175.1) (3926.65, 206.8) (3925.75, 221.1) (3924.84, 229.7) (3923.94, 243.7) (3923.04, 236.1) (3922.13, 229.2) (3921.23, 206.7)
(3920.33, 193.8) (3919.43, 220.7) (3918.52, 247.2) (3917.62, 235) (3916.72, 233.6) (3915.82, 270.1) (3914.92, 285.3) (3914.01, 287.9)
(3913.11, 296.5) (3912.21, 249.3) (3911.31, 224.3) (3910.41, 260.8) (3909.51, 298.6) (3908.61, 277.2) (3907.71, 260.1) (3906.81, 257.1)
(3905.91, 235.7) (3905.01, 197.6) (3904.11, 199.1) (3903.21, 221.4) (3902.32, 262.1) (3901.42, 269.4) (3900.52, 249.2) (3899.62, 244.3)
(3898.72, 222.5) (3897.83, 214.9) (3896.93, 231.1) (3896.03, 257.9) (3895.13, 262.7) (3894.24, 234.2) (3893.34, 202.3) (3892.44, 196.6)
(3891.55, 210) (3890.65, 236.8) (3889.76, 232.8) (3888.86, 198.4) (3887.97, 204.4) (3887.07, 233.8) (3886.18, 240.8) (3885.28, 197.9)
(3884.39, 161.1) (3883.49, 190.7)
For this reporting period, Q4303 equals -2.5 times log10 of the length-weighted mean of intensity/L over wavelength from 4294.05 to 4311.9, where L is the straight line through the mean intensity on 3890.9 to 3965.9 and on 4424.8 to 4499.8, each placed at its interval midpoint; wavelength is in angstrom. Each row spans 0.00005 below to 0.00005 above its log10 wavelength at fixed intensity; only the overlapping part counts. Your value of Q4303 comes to 0.268 mag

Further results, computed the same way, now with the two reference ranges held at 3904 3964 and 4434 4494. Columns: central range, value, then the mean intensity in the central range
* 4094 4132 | -0.06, 281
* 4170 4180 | 0.08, 260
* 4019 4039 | -0.22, 299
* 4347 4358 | 0.01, 320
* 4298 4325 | 0.12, 282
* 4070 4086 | -0.06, 271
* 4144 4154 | -0.09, 298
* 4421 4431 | 0.01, 339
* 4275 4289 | -0.05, 321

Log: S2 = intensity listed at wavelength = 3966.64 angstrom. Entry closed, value 125.5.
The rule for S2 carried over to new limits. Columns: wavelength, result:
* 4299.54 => 241.7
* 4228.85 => 300.1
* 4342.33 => 366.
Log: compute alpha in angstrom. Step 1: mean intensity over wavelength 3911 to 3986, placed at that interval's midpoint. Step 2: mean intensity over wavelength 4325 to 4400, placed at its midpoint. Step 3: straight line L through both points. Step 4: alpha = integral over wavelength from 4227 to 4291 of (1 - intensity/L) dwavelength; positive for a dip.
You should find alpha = -3.2 angstrom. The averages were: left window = 223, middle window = 312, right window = 322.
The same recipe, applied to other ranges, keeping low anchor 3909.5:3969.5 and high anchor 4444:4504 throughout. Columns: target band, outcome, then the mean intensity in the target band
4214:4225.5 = -0.5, 299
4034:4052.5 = -4.0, 292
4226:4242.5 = -1.3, 313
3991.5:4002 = -4.0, 313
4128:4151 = -2.4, 293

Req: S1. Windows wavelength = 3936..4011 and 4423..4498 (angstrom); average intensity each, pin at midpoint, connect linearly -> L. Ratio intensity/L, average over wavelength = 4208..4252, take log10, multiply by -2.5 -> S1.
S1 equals 0.004 mag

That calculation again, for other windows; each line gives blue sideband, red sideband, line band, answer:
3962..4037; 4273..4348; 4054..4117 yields 0.03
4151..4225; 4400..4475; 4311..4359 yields 0.02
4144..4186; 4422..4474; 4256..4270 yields -0.02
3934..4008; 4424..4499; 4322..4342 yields 0.07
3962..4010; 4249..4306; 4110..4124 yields -0.04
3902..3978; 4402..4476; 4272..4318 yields 0.07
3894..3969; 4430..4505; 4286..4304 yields 0.13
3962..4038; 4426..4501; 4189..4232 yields 0.06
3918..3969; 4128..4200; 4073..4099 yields -0.14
